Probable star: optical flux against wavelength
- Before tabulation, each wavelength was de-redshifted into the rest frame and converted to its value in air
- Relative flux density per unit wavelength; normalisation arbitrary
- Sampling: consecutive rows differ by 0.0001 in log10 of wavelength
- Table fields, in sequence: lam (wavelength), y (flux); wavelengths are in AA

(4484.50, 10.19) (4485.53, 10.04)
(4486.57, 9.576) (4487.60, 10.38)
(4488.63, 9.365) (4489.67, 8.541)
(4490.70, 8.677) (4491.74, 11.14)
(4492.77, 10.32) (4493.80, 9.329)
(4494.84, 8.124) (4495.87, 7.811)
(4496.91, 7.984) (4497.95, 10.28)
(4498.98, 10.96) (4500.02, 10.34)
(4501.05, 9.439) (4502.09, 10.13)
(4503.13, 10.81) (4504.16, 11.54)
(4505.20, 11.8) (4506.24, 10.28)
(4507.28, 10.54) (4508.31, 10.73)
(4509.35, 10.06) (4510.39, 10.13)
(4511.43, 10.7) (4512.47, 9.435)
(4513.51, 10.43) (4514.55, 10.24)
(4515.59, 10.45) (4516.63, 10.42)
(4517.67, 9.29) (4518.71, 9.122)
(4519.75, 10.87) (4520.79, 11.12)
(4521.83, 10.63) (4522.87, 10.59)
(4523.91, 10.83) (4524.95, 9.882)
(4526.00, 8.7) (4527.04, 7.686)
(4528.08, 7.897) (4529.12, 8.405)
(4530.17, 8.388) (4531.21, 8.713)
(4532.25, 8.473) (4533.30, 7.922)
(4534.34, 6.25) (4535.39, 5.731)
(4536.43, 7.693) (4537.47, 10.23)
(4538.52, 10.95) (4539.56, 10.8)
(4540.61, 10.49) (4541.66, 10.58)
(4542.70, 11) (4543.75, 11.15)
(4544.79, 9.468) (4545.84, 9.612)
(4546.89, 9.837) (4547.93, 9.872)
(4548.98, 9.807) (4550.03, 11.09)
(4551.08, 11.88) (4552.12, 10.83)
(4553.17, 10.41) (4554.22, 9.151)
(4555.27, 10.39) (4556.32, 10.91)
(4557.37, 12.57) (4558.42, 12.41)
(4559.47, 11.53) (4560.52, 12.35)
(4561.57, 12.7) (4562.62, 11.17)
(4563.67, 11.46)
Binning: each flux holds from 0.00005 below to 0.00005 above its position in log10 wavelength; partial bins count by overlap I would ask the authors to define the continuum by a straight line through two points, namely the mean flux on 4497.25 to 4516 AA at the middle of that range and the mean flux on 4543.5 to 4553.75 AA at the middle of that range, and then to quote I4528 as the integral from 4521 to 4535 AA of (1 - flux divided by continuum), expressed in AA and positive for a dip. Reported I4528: 2.1 AA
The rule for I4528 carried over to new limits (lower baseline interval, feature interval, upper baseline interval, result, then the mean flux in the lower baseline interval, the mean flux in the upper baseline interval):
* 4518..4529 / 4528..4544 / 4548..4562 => 2.0 AA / 9.68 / 11.2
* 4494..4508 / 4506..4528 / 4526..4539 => -2.3 AA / 10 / 8.21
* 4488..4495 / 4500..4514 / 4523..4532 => -1.9 AA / 9.44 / 8.88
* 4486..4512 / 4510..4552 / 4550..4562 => 4.1 AA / 9.96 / 11.4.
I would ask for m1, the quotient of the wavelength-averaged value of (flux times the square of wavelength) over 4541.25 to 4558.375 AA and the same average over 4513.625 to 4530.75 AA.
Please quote 1.1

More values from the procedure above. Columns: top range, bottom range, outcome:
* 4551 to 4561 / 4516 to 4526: 1.11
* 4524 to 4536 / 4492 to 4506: 0.83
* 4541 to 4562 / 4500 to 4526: 1.07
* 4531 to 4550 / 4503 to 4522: 0.91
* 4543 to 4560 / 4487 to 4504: 1.14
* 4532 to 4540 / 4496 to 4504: 0.87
